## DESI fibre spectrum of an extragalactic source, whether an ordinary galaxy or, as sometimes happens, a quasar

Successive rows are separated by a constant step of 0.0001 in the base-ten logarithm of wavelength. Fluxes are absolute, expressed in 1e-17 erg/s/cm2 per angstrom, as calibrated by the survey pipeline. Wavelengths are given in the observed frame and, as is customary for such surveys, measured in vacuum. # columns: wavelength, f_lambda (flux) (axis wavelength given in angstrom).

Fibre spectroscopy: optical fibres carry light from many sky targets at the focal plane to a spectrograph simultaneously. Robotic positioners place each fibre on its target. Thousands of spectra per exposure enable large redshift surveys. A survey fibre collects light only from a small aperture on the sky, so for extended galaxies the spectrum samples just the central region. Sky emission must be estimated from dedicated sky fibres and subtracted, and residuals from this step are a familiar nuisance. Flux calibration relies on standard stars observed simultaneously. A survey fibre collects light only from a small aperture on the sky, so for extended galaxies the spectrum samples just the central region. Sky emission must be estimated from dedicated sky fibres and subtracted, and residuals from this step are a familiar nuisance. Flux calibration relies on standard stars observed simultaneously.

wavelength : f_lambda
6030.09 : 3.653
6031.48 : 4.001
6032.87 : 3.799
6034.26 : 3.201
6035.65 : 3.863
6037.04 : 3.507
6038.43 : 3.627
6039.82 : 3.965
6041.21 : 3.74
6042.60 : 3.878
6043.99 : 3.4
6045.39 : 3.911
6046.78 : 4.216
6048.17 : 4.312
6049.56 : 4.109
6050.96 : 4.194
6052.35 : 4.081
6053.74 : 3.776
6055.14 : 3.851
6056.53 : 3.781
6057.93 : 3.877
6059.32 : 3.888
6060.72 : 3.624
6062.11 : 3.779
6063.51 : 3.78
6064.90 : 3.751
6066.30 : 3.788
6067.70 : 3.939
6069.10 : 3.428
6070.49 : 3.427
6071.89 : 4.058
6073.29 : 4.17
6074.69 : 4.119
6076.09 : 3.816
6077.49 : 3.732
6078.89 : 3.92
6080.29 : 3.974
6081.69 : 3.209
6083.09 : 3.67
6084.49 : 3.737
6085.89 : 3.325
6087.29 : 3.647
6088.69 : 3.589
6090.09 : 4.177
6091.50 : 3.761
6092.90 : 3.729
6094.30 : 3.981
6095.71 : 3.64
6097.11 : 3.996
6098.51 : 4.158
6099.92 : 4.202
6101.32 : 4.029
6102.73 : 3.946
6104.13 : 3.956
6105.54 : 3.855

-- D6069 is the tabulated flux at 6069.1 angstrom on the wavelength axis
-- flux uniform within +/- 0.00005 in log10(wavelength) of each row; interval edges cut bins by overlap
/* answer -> 3.428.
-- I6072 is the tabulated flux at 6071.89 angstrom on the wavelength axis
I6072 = 4.058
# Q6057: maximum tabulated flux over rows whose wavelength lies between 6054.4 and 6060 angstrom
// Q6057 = 3.888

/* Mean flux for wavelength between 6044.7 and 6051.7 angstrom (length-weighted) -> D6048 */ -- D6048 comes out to 4.15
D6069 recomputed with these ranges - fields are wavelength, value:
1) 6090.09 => 4.177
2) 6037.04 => 3.507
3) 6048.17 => 4.312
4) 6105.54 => 3.855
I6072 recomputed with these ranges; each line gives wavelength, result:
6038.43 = 3.627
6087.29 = 3.647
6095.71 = 3.64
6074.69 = 4.119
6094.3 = 3.981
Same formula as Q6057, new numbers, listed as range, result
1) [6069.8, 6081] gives 4.17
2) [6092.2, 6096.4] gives 3.981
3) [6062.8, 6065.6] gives 3.78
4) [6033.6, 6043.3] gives 3.965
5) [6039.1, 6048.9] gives 4.312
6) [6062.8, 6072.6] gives 4.058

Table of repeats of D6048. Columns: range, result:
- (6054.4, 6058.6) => 3.83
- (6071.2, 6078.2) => 3.98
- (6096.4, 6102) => 4.1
